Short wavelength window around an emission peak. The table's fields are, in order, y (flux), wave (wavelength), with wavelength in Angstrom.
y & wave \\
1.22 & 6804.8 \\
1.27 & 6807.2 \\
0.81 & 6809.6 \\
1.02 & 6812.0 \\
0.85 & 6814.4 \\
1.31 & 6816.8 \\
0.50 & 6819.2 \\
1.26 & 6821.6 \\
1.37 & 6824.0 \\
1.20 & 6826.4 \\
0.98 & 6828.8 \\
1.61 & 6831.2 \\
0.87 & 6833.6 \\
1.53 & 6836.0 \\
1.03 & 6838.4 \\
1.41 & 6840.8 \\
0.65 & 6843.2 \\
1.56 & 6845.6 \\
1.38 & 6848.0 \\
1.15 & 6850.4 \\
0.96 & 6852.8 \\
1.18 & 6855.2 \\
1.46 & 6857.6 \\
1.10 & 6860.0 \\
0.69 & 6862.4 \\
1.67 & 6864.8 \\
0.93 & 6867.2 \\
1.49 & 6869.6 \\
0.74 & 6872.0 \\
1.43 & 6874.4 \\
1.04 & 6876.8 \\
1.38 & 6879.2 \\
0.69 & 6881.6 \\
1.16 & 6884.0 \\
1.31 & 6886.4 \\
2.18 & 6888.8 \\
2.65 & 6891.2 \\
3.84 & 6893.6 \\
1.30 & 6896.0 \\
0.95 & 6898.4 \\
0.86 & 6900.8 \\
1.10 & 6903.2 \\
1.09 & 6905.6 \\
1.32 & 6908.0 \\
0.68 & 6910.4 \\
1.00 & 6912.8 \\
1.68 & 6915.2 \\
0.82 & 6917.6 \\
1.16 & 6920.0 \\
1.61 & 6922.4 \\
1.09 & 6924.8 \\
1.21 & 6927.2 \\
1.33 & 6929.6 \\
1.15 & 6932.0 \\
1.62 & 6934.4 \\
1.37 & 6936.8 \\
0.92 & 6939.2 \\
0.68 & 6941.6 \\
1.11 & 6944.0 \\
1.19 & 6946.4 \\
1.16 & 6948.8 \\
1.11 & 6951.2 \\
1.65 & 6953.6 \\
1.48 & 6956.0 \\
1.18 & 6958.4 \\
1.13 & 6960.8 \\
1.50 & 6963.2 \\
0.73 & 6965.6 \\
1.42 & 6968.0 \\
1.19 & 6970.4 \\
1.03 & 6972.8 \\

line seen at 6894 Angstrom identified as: Hbeta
